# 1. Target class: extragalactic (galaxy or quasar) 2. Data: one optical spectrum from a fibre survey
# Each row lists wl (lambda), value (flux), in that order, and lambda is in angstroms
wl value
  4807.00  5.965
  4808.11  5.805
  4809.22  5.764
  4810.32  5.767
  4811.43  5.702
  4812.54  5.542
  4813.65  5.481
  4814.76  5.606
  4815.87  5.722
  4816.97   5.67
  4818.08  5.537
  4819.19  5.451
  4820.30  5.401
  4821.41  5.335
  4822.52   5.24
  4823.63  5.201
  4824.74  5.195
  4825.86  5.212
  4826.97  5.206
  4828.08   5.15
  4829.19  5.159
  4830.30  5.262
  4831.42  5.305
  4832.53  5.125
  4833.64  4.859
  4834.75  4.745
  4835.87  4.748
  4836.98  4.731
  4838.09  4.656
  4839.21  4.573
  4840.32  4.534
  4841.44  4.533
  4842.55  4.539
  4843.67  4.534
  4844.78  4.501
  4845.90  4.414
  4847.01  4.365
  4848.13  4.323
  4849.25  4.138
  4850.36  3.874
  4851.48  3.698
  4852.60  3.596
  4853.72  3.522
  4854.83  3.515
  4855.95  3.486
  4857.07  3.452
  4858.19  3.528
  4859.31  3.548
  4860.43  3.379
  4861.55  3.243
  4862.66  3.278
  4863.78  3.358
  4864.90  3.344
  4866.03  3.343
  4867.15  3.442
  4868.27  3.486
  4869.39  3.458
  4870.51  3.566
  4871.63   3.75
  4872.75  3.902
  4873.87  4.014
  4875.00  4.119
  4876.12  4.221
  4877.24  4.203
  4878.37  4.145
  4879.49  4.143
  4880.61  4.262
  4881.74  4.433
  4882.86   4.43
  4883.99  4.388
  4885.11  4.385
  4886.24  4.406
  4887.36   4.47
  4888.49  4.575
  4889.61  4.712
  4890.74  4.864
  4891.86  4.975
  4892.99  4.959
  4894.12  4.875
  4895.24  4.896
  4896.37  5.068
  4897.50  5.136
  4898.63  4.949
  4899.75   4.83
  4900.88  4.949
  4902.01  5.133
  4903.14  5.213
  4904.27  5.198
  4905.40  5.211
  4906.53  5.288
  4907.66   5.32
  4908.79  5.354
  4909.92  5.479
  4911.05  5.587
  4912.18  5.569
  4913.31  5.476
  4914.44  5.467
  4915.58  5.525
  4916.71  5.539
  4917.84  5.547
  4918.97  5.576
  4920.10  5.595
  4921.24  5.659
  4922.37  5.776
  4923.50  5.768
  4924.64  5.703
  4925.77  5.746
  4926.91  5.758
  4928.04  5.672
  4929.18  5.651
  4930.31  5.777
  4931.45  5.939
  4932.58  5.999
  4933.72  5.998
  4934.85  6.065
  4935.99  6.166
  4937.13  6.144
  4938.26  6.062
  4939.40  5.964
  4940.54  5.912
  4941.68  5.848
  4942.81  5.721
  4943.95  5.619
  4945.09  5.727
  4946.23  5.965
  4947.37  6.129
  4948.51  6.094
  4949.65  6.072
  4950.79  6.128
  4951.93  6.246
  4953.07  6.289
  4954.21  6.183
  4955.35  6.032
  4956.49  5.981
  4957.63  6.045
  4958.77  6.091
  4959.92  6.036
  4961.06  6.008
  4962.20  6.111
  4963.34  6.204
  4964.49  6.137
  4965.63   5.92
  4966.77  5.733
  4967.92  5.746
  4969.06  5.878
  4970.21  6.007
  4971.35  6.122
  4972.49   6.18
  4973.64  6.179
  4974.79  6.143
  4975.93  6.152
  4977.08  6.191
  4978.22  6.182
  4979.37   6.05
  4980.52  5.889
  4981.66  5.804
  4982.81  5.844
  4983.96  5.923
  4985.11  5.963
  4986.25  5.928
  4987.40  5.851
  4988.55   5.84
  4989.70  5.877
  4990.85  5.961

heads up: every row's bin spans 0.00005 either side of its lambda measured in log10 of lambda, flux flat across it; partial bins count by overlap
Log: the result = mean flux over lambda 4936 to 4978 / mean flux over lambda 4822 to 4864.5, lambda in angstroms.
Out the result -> 1.4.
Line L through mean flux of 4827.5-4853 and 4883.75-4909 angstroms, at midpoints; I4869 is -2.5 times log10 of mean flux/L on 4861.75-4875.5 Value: 0.310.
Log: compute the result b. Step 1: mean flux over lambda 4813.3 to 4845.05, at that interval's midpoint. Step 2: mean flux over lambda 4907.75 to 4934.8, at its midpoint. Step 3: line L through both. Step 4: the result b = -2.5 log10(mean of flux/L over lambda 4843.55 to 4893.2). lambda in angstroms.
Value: 0.32 mag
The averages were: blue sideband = 5.08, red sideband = 5.66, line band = 3.98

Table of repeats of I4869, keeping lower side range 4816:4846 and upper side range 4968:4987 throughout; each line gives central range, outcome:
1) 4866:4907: 0.20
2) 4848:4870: 0.42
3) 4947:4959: -0.05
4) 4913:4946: -0.02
